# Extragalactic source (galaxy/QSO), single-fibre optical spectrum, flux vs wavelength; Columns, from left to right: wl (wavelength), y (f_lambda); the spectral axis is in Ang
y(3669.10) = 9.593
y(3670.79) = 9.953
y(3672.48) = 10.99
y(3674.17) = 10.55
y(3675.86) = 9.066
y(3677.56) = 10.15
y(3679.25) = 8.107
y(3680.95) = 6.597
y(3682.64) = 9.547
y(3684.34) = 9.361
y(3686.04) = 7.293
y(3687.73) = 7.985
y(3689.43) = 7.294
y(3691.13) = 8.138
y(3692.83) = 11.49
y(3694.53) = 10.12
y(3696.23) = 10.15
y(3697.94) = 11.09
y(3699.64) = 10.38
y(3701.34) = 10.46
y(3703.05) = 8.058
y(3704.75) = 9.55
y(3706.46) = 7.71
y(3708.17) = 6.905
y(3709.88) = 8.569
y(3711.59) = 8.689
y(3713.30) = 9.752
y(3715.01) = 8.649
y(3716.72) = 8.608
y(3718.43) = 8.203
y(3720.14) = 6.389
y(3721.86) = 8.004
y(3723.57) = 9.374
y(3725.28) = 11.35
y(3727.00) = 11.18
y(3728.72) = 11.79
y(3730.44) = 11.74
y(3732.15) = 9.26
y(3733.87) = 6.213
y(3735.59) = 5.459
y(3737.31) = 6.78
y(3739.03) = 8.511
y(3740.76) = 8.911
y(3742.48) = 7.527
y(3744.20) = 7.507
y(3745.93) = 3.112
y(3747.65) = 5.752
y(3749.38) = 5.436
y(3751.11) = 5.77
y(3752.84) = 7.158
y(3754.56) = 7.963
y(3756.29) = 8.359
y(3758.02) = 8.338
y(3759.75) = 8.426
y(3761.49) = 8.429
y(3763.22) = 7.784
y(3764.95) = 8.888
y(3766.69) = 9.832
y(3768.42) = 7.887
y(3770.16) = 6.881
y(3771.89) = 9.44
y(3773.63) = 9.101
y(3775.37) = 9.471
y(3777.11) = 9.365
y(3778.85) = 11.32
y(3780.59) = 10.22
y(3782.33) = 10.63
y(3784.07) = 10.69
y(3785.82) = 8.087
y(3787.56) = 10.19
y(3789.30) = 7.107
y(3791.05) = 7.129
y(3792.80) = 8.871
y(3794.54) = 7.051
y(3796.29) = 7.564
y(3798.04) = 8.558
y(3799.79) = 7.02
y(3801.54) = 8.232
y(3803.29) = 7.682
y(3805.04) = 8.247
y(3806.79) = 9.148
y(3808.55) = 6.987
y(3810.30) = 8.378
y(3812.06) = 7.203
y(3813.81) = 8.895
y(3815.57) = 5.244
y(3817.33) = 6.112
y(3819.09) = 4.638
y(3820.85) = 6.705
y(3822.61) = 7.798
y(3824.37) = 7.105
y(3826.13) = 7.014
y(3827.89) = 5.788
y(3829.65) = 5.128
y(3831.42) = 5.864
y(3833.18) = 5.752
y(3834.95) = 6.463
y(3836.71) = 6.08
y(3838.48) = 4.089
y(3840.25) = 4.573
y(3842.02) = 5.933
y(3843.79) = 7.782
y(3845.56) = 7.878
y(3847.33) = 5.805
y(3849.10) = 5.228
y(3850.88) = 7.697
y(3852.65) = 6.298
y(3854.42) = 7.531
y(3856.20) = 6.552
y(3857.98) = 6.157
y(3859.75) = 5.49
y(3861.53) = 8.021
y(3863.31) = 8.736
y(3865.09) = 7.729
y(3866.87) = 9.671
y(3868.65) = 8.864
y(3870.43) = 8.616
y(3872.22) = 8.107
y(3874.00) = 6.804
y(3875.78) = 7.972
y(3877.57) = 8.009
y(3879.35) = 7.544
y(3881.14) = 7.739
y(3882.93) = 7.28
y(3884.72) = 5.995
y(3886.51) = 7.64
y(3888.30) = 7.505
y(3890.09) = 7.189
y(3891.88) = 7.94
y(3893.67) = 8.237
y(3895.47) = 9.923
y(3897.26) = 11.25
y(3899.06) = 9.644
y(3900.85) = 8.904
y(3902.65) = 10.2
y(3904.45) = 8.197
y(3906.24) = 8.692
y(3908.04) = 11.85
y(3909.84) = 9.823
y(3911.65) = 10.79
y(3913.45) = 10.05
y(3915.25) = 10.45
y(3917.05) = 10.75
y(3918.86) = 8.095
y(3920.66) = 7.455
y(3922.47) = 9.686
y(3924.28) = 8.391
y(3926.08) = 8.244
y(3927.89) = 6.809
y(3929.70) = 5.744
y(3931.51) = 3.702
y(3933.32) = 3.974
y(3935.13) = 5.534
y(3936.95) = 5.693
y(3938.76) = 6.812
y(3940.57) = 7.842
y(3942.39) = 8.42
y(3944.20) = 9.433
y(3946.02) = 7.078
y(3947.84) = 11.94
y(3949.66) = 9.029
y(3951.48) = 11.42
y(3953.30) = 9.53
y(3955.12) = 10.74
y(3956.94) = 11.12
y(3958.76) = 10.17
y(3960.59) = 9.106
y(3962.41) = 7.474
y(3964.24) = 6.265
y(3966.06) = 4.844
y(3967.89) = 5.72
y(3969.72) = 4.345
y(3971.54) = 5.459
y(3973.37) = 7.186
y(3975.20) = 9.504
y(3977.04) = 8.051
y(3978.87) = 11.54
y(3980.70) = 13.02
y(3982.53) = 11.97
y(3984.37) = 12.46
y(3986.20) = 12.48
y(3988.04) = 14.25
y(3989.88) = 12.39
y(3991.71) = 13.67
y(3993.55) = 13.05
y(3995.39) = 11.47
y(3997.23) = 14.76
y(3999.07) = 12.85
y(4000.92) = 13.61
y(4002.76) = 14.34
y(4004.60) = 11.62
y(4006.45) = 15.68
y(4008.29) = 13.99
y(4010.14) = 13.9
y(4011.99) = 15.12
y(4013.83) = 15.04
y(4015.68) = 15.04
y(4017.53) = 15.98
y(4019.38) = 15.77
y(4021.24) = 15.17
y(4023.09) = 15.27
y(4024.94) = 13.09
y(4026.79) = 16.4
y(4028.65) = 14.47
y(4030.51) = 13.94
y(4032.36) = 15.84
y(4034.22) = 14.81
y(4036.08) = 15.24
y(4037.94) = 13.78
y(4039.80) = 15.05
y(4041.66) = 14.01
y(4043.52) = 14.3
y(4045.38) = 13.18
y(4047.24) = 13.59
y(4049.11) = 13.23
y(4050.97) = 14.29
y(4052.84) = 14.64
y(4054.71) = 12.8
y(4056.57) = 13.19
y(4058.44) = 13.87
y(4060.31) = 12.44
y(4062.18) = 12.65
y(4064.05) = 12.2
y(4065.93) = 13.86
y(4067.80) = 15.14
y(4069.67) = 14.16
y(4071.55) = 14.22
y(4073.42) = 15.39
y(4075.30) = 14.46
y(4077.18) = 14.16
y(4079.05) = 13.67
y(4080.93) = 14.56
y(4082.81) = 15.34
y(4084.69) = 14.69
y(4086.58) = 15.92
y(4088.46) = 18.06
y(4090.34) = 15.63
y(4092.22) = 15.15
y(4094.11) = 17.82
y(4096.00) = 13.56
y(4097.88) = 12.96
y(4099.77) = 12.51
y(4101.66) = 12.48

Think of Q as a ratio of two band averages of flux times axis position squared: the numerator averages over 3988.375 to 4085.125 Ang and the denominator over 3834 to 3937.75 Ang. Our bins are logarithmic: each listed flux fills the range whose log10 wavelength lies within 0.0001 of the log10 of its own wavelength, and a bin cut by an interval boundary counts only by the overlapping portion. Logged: 2.0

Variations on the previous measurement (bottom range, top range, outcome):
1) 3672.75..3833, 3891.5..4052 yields 1.50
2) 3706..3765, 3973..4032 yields 1.92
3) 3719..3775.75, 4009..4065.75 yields 2.04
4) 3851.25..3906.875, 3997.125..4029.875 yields 1.94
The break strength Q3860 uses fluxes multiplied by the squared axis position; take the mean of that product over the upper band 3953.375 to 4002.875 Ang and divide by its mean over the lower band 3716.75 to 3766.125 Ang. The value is 1.5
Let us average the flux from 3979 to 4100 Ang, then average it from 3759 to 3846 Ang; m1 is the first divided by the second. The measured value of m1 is 1.8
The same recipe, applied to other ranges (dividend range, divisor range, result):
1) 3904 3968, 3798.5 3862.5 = 1.25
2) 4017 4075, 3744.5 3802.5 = 1.74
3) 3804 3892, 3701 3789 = 0.83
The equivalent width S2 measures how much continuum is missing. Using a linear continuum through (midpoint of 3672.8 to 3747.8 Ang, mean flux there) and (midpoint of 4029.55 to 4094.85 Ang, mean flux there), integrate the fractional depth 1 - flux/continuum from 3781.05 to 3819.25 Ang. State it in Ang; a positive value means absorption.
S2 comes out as 8.2 Ang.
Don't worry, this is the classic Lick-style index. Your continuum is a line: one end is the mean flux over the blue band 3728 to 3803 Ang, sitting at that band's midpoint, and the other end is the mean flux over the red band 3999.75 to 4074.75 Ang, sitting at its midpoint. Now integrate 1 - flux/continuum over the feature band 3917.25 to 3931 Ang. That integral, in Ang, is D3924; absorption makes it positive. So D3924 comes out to 4.6 Ang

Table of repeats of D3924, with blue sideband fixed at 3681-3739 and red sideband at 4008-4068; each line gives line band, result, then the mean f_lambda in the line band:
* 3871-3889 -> 6.5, 7.48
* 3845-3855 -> 4.0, 6.68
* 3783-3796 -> 2.3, 8.44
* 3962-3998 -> 9.0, 10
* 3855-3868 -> 4.4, 7.51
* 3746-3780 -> 5.9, 8.09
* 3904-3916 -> 2.1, 10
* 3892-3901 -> 1.8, 9.51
